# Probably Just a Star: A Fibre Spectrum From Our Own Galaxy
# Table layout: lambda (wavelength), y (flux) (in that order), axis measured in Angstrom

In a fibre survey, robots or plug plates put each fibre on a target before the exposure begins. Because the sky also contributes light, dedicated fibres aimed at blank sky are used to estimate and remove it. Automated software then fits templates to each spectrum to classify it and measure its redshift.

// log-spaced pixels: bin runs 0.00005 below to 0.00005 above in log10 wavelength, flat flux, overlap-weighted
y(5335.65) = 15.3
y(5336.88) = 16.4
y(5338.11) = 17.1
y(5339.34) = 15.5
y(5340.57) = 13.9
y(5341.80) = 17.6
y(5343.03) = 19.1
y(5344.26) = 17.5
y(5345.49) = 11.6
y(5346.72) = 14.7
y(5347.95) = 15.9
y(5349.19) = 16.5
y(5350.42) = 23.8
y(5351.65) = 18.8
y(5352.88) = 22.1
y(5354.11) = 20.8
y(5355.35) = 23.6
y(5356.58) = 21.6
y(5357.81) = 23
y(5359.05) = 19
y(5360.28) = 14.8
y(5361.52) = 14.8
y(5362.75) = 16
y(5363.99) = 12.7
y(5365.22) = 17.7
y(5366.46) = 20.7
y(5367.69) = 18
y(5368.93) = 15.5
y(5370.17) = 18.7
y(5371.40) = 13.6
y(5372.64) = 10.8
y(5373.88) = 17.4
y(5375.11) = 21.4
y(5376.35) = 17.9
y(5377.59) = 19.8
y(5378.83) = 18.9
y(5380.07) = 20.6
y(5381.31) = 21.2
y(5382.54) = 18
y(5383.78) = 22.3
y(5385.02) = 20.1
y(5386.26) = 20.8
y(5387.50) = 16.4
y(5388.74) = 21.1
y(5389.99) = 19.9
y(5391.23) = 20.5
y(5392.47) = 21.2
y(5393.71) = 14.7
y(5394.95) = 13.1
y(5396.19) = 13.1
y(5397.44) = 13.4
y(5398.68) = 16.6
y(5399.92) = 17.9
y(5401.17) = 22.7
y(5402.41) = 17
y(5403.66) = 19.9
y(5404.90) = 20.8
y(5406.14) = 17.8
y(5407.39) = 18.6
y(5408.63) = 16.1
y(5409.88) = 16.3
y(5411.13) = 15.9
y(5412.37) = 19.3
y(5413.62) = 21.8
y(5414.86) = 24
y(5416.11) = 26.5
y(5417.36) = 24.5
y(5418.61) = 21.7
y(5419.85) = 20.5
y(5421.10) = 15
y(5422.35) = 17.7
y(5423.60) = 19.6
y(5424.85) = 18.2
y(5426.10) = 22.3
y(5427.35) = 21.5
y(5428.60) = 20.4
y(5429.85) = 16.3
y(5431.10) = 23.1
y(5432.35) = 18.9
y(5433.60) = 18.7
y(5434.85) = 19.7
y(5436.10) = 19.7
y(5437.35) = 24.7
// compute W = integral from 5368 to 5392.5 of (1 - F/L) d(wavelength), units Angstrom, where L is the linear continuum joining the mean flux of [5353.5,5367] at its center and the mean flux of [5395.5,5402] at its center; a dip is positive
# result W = -1.63 Angstrom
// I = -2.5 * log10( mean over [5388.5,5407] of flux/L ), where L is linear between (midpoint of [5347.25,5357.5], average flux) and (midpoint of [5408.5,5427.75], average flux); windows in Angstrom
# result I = 0.13 mag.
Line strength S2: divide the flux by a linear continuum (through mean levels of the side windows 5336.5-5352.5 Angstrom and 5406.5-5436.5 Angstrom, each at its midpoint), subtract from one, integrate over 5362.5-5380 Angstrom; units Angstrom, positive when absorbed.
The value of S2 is 0.7 Angstrom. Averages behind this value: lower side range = 16.9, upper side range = 19.8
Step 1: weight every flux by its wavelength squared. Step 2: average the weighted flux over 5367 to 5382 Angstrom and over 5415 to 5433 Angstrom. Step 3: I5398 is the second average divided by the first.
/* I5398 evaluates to 1.17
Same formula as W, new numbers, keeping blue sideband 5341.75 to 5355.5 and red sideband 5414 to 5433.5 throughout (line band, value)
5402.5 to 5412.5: 1.08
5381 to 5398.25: 1.22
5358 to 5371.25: 1.38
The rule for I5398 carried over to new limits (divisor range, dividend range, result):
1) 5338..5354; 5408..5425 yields 1.17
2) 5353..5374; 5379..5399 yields 1.05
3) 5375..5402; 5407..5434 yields 1.08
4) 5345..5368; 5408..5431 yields 1.12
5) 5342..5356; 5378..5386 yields 1.10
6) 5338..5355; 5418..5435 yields 1.14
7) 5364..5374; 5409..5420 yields 1.32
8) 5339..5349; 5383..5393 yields 1.31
